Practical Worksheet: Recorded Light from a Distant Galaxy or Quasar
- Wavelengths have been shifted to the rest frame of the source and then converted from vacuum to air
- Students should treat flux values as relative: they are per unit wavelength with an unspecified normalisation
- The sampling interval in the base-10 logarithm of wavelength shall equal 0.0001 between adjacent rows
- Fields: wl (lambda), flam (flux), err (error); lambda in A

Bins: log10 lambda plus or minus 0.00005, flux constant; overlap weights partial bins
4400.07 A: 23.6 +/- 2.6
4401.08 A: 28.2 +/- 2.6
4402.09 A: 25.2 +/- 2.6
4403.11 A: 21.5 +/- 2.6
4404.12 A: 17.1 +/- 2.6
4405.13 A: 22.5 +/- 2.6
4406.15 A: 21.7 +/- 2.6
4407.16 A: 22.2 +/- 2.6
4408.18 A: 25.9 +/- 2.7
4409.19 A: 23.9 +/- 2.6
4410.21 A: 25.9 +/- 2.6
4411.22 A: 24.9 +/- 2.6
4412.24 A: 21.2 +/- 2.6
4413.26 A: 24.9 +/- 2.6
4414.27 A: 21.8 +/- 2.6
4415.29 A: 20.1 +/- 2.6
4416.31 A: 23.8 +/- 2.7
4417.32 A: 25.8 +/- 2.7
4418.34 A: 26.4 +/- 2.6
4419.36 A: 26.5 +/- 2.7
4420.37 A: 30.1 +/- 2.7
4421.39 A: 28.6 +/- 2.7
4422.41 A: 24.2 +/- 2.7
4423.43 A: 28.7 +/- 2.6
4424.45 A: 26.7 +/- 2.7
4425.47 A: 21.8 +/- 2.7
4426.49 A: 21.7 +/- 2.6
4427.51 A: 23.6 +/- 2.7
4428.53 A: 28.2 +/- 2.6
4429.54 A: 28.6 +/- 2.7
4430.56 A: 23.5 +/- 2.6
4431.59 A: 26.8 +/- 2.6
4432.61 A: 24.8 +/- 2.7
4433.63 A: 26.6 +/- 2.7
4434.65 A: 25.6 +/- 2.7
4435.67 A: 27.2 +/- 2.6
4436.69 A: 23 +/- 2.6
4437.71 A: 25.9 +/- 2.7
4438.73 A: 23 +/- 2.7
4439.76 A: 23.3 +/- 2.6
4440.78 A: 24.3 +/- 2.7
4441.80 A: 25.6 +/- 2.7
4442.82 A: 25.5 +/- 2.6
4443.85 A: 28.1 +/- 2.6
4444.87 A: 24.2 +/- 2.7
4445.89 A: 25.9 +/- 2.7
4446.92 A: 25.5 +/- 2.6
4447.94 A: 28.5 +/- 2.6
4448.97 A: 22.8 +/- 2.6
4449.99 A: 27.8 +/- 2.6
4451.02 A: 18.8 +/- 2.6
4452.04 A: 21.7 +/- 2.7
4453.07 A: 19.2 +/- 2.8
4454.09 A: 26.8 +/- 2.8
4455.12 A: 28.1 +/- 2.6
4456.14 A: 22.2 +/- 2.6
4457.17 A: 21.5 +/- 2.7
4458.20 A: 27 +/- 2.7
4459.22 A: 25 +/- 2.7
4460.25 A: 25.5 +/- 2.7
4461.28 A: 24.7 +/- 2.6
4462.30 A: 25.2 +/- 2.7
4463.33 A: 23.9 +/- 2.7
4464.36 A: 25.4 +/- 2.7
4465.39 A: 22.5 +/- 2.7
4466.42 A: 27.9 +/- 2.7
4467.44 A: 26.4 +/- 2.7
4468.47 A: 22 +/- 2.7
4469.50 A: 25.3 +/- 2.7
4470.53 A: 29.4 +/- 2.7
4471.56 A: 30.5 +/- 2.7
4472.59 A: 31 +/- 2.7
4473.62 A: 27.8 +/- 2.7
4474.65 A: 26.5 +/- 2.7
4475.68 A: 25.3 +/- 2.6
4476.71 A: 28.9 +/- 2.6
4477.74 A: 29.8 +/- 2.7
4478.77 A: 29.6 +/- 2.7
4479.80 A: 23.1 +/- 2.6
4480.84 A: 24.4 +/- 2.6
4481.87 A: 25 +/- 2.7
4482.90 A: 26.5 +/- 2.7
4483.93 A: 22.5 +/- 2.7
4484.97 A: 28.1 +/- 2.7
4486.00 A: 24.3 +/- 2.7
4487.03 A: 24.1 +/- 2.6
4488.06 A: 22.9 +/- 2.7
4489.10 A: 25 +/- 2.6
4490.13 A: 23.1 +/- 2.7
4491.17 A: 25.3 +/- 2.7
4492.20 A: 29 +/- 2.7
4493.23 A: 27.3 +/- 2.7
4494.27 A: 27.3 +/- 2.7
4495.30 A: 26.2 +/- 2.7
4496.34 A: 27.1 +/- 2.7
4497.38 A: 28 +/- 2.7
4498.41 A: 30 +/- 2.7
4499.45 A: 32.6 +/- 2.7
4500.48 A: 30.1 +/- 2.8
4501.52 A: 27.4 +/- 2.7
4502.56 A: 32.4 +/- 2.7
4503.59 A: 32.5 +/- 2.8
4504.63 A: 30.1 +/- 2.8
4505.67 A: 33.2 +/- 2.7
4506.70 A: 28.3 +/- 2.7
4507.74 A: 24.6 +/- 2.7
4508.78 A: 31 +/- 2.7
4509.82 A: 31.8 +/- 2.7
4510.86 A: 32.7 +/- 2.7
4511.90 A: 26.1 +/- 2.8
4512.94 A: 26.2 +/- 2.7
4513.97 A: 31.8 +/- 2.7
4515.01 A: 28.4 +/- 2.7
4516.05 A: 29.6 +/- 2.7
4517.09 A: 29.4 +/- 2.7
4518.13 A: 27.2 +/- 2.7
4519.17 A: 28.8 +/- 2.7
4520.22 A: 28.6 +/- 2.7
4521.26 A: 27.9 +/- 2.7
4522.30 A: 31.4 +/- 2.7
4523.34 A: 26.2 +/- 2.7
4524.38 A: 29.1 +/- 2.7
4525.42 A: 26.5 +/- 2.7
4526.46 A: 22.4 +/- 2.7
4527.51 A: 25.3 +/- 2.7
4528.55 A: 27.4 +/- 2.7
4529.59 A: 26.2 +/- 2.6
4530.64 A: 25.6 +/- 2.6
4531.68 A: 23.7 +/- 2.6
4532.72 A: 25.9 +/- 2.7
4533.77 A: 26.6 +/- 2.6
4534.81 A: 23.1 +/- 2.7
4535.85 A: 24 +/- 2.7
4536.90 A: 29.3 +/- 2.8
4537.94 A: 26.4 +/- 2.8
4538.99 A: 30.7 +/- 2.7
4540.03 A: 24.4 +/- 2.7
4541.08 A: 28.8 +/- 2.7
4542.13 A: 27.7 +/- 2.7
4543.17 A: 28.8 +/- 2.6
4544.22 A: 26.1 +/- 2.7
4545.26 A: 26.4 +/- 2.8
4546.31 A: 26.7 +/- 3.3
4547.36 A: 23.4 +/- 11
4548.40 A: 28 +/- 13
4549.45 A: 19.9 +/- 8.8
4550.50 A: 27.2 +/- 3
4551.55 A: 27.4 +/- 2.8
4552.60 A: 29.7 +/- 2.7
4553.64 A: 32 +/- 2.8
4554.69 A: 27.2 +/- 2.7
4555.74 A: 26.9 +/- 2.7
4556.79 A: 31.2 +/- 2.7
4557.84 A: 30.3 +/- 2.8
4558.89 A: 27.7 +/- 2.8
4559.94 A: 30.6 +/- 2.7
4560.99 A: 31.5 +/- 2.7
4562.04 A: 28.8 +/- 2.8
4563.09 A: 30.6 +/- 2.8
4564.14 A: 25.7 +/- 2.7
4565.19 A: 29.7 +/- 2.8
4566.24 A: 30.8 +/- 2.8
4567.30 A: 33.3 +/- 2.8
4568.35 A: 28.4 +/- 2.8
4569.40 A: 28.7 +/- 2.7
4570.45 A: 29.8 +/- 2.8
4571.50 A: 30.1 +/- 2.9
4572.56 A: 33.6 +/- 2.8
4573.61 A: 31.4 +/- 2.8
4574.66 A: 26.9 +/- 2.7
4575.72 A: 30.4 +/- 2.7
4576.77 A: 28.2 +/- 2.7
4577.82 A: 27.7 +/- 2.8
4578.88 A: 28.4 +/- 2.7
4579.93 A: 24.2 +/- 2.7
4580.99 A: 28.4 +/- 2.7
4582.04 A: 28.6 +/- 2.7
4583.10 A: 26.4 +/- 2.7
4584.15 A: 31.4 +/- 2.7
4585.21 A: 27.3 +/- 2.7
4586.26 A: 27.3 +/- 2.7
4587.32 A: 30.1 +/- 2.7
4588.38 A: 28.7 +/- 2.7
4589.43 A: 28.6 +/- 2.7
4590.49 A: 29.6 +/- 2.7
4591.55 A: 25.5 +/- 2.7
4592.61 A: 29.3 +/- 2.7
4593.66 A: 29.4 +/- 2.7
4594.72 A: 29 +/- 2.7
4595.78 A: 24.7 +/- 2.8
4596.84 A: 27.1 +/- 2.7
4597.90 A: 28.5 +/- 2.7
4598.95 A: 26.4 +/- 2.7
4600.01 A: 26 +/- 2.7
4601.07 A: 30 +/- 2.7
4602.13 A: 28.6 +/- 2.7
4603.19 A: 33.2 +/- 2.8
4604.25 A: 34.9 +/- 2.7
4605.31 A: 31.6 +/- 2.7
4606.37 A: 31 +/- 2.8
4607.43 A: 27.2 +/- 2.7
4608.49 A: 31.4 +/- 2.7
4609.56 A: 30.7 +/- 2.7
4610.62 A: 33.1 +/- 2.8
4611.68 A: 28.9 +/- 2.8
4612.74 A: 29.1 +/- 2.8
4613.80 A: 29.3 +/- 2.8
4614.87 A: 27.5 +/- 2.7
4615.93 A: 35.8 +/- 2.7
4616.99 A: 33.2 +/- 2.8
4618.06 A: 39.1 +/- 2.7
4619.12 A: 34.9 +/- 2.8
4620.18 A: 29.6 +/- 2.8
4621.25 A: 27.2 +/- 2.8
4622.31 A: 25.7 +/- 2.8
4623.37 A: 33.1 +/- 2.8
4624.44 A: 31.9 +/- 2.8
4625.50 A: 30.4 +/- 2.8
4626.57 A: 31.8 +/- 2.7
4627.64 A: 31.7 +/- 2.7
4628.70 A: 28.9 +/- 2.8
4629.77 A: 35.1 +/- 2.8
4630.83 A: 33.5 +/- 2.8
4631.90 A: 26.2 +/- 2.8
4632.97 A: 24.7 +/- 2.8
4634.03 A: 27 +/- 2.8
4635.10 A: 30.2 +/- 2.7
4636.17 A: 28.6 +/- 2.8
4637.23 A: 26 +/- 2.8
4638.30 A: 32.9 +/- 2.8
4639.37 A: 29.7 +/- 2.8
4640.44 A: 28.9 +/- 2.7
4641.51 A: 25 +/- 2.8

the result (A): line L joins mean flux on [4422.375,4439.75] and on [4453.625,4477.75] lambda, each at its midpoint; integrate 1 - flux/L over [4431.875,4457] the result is 0.83 A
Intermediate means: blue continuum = 25.3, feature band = 24.7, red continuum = 26.1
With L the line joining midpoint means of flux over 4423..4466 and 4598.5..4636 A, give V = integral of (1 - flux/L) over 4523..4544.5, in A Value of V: 1.1 A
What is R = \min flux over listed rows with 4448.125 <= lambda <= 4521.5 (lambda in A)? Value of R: 18.8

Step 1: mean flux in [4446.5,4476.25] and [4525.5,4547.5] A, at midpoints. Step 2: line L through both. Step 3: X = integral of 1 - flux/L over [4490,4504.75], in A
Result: -1.67 A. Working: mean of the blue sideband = 25.3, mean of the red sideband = 26.2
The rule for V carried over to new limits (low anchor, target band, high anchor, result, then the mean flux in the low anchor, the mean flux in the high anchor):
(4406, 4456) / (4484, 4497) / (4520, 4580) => 0.3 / 24.9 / 27.9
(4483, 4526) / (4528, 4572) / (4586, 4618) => 1.6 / 28.1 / 29.7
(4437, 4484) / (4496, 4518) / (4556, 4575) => -1.8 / 25.5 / 29.9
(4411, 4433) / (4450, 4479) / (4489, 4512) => 1.6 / 25.1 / 28.9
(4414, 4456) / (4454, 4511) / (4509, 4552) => -1.9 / 25.1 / 27.2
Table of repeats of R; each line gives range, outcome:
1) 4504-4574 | 19.9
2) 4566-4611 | 24.2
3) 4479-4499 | 22.5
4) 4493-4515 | 24.6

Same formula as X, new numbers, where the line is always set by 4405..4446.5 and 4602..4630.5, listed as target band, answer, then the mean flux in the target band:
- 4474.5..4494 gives 0.8 A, 25.8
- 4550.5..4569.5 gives 0.0 A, 29.4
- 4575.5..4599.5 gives 1.9 A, 28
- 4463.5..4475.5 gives -0.1 A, 26.7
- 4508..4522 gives -0.6 A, 29.1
